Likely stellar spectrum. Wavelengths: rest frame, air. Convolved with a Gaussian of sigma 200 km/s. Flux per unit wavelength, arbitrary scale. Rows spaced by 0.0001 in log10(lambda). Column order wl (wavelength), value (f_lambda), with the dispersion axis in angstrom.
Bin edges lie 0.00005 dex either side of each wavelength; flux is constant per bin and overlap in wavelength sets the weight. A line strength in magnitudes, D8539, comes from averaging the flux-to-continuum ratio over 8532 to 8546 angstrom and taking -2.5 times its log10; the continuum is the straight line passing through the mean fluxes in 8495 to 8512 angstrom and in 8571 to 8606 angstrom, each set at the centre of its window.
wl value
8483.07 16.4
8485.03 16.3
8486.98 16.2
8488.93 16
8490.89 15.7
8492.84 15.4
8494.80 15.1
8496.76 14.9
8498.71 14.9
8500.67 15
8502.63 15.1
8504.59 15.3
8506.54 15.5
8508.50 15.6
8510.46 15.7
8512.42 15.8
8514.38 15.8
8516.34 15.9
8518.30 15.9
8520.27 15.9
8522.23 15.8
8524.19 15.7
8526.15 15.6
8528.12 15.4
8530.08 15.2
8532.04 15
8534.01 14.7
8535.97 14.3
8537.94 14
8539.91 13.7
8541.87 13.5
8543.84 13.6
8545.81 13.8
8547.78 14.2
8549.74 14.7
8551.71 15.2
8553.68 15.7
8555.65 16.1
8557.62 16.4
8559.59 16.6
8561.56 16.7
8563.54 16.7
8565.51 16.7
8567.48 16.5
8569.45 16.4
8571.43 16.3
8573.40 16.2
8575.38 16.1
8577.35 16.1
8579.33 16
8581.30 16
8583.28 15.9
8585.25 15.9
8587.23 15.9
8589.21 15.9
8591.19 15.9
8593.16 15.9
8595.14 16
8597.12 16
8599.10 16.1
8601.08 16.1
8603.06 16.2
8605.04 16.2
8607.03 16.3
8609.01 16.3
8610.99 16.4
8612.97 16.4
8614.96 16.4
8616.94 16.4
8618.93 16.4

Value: 0.11 mag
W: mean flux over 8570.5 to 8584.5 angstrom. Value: 16.1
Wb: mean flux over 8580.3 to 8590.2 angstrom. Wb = 15.9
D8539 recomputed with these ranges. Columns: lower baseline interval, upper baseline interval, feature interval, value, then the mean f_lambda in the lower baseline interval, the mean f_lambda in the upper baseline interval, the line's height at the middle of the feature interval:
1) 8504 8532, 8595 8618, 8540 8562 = 0.058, 15.6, 16.2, 15.9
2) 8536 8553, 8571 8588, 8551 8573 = -0.085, 14.1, 16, 15.1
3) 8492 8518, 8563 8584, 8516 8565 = 0.044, 15.4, 16.3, 15.8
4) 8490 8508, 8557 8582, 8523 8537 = 0.041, 15.2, 16.4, 15.7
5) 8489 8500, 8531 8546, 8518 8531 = -0.084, 15.3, 14.1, 14.5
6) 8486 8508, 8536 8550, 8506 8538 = -0.062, 15.4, 13.9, 14.6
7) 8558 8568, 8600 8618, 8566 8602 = 0.027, 16.6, 16.3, 16.5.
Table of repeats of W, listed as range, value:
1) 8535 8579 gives 15.4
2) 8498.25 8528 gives 15.6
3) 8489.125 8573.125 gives 15.4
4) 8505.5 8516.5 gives 15.7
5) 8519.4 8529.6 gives 15.7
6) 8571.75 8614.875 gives 16.1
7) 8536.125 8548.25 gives 13.8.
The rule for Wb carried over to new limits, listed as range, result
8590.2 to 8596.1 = 16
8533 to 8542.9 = 14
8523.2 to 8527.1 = 15.7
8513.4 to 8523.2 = 15.9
